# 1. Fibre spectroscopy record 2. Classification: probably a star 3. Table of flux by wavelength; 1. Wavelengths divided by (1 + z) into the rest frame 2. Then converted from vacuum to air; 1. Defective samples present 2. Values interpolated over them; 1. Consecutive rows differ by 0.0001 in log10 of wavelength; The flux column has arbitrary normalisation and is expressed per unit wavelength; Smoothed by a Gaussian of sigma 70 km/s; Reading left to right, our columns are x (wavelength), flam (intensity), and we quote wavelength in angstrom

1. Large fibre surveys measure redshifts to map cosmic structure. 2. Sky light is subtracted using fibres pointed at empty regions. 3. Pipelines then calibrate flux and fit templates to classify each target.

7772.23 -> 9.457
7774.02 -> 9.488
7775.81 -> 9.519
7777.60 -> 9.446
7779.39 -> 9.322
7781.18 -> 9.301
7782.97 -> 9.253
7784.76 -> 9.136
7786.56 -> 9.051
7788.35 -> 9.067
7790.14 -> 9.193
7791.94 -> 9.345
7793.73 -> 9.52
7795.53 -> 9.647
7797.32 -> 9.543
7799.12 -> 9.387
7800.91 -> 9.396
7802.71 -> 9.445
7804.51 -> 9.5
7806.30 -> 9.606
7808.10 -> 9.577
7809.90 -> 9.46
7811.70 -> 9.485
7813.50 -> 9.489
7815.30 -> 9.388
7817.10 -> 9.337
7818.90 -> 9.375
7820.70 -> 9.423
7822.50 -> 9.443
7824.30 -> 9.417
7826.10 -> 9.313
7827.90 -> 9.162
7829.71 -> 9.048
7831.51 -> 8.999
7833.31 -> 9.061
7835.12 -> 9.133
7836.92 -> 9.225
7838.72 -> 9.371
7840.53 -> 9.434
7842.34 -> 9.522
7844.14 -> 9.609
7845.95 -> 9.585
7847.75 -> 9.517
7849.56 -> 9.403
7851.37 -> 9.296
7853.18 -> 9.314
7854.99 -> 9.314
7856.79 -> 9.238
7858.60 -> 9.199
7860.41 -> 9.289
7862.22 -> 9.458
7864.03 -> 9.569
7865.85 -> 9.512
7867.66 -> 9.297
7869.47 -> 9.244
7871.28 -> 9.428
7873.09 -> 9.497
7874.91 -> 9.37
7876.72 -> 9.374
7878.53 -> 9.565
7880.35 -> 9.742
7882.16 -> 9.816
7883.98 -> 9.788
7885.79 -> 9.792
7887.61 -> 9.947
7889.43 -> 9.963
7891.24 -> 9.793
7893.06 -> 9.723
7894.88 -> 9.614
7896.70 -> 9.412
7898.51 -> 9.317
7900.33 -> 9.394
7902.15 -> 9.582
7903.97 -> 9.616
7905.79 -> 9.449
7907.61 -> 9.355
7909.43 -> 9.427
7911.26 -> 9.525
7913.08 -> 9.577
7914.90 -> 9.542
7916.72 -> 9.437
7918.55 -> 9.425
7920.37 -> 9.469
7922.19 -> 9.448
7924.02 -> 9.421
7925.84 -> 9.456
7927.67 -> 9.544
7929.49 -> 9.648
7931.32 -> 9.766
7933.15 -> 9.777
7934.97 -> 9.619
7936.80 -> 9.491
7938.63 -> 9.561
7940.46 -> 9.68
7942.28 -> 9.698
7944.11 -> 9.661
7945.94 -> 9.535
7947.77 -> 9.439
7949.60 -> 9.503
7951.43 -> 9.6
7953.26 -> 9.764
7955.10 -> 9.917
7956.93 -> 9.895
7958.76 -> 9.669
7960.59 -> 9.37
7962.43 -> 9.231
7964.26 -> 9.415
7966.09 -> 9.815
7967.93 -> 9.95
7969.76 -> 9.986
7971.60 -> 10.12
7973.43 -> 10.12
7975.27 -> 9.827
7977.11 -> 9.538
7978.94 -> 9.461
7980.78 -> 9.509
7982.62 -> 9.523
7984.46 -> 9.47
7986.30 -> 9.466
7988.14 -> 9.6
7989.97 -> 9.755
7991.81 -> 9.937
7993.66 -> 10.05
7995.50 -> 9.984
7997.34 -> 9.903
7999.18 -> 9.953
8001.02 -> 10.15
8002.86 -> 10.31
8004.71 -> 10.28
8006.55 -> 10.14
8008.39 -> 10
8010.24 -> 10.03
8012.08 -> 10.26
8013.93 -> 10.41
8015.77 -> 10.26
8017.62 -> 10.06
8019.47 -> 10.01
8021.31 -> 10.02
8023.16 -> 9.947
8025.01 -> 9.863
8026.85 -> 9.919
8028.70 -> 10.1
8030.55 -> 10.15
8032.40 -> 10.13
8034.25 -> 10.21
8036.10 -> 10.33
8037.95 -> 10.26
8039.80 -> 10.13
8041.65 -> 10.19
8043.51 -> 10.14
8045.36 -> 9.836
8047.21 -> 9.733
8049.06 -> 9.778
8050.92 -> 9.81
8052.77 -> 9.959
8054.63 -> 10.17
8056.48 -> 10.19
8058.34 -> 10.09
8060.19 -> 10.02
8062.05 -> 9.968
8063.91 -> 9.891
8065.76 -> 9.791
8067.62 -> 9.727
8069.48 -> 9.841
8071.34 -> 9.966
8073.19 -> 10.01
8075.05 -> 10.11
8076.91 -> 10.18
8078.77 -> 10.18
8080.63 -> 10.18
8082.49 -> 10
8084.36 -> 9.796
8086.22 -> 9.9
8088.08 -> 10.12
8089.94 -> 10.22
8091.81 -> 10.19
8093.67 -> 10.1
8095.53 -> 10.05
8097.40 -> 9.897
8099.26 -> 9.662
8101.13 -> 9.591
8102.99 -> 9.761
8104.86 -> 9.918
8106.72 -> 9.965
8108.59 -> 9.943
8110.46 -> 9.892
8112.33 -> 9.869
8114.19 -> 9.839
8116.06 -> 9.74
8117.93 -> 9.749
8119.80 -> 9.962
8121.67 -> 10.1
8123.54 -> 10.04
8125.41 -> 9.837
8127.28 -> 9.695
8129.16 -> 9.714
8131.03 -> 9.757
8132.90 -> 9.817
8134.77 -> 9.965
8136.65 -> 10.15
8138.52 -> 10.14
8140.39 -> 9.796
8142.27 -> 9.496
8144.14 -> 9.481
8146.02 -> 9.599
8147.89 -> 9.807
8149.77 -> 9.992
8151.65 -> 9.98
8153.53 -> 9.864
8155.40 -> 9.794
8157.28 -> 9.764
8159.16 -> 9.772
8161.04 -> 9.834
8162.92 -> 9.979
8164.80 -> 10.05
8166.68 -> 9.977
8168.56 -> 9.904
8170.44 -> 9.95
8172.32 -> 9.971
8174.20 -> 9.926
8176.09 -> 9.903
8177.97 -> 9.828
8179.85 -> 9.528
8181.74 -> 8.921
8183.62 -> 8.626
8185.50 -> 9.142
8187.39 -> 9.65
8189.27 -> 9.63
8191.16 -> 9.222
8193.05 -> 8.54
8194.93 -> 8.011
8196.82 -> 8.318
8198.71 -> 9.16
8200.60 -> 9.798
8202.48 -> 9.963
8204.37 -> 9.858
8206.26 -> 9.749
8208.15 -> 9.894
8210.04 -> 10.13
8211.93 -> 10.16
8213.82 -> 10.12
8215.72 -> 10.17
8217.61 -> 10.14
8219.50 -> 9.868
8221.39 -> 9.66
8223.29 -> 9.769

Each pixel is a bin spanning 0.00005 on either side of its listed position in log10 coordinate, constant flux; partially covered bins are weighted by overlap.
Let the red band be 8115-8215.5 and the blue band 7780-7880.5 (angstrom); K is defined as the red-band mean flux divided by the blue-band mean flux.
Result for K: 1.03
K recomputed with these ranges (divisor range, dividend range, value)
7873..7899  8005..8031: 1.04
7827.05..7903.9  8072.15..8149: 1.05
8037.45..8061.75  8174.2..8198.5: 0.91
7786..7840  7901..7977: 1.03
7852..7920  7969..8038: 1.05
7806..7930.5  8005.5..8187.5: 1.05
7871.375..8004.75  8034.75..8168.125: 1.03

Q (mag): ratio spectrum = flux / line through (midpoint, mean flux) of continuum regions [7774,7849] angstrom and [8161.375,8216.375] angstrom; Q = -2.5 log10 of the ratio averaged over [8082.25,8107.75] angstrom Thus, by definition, -0.045 mag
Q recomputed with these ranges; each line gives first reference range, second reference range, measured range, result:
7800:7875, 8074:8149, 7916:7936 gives 0.000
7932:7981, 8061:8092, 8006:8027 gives -0.027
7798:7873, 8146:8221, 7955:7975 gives -0.032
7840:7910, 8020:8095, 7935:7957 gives 0.009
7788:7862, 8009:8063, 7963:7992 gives 0.018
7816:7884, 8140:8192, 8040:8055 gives -0.041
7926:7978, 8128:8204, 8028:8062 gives -0.045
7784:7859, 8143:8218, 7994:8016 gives -0.070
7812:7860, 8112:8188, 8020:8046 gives -0.053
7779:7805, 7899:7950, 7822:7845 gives 0.013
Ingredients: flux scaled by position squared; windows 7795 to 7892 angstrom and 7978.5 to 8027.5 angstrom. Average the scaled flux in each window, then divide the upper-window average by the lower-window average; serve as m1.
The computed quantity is 1.1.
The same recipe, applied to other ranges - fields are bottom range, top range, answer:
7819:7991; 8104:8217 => 1.09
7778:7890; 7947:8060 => 1.10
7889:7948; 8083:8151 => 1.09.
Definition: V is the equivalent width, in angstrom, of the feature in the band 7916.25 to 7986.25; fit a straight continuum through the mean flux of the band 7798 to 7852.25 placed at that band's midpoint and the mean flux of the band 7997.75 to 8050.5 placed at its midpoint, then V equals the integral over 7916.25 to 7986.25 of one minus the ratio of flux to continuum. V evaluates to 1.5 angstrom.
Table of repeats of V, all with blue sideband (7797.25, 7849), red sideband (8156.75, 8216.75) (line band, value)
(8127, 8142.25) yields -0.5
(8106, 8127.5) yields -0.7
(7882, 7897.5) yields -0.5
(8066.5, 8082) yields -0.8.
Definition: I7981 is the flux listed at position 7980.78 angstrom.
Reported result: 9.509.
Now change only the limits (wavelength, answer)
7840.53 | 9.434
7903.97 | 9.616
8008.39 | 10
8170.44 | 9.95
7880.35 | 9.742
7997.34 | 9.903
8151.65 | 9.98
